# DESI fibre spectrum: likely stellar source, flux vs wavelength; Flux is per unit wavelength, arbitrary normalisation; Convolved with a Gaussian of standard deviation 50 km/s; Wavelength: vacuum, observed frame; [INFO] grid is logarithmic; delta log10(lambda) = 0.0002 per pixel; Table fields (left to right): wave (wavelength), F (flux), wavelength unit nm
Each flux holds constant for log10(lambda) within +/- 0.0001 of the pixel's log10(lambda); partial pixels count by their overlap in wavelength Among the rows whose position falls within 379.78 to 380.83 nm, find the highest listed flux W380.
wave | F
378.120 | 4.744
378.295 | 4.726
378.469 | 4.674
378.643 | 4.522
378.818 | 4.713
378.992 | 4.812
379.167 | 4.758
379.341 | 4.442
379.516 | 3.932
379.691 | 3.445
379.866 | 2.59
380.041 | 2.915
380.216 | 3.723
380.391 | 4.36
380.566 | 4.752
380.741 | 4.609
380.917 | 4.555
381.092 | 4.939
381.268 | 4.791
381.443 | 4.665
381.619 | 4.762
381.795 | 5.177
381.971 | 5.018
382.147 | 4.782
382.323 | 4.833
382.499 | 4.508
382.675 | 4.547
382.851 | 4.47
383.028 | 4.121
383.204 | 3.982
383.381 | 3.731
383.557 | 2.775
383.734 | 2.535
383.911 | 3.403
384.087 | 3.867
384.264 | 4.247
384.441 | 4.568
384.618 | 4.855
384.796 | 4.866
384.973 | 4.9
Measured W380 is 4.752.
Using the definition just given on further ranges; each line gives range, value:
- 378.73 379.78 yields 4.812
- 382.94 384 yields 4.121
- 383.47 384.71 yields 4.855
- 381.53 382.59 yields 5.177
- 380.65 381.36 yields 4.939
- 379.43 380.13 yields 3.932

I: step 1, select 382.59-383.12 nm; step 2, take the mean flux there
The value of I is 4.38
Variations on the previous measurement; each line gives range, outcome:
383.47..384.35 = 3.36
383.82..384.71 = 4.18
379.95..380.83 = 4.07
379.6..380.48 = 3.41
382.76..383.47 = 4.08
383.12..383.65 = 3.48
